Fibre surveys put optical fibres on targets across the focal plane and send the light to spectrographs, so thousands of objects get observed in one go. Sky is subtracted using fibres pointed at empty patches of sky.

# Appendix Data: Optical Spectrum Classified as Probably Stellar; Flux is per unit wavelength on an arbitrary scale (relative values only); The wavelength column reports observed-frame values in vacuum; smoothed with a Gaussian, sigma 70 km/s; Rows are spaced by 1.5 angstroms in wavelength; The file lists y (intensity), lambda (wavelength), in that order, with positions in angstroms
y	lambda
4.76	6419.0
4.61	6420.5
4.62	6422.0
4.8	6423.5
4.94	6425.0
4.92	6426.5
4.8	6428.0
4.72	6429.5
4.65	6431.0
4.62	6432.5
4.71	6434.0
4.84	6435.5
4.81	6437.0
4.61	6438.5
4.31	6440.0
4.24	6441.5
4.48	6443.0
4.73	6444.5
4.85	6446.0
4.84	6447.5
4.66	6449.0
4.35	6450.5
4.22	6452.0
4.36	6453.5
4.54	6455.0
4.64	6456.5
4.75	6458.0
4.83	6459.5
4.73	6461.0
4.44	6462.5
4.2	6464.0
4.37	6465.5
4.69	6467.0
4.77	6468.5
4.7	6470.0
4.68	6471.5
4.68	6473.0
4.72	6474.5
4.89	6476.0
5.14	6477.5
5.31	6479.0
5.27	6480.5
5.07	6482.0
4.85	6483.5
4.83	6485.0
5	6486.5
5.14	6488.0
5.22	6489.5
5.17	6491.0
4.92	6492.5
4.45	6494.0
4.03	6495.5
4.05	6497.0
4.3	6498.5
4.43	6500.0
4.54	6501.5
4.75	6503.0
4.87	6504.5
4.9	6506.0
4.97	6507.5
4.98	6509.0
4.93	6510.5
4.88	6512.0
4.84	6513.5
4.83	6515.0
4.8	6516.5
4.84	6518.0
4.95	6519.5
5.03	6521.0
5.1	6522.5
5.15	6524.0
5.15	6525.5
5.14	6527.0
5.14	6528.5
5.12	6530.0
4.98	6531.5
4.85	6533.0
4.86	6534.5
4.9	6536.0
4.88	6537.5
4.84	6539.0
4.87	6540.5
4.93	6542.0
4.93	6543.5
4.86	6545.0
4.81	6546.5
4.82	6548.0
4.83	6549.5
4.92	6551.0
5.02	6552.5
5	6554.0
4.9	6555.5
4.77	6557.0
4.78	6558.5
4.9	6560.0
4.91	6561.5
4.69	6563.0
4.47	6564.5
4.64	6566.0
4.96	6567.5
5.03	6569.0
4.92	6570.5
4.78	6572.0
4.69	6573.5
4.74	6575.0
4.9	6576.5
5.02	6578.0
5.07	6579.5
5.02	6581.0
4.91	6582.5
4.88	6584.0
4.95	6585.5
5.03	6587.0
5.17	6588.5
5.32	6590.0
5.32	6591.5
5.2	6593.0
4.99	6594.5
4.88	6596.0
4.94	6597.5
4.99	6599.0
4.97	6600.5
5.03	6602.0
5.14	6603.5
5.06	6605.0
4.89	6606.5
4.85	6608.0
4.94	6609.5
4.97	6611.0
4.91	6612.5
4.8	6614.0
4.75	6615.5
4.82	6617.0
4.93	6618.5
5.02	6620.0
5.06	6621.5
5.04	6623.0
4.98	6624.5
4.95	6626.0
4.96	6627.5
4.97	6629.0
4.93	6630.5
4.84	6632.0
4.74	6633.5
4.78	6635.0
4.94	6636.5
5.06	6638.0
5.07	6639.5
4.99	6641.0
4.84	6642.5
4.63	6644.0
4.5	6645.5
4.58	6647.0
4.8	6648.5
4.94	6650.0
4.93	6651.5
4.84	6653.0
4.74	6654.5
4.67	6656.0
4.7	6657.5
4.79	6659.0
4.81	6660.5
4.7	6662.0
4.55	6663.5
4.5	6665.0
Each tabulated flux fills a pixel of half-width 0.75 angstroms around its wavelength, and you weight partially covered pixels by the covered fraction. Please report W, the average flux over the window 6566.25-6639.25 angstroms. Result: 4.96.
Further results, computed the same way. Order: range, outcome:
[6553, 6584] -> 4.86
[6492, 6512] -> 4.63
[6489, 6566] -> 4.84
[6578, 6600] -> 5.05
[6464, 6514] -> 4.79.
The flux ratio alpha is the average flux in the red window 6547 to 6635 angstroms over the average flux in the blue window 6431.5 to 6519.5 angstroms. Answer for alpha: 1.0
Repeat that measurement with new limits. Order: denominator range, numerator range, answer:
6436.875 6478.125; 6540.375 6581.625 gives 1.05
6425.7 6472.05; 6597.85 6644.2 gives 1.07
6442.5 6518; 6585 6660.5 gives 1.04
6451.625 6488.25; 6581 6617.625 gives 1.05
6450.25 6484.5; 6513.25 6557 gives 1.05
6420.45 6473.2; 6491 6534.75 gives 1.04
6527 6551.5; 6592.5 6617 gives 1.01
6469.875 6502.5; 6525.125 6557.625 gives 1.03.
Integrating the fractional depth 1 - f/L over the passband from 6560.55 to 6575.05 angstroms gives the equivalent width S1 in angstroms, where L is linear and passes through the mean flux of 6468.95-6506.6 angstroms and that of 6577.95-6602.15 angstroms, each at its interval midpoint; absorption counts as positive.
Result 0.6 angstroms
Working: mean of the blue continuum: 4.8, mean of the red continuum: 5.04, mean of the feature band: 4.79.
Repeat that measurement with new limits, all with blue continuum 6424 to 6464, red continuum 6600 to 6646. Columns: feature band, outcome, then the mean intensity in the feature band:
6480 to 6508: -0.36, 4.77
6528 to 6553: -0.66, 4.91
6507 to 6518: -0.34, 4.88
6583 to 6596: -0.61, 5.09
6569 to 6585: -0.19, 4.9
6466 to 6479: -0.36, 4.81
